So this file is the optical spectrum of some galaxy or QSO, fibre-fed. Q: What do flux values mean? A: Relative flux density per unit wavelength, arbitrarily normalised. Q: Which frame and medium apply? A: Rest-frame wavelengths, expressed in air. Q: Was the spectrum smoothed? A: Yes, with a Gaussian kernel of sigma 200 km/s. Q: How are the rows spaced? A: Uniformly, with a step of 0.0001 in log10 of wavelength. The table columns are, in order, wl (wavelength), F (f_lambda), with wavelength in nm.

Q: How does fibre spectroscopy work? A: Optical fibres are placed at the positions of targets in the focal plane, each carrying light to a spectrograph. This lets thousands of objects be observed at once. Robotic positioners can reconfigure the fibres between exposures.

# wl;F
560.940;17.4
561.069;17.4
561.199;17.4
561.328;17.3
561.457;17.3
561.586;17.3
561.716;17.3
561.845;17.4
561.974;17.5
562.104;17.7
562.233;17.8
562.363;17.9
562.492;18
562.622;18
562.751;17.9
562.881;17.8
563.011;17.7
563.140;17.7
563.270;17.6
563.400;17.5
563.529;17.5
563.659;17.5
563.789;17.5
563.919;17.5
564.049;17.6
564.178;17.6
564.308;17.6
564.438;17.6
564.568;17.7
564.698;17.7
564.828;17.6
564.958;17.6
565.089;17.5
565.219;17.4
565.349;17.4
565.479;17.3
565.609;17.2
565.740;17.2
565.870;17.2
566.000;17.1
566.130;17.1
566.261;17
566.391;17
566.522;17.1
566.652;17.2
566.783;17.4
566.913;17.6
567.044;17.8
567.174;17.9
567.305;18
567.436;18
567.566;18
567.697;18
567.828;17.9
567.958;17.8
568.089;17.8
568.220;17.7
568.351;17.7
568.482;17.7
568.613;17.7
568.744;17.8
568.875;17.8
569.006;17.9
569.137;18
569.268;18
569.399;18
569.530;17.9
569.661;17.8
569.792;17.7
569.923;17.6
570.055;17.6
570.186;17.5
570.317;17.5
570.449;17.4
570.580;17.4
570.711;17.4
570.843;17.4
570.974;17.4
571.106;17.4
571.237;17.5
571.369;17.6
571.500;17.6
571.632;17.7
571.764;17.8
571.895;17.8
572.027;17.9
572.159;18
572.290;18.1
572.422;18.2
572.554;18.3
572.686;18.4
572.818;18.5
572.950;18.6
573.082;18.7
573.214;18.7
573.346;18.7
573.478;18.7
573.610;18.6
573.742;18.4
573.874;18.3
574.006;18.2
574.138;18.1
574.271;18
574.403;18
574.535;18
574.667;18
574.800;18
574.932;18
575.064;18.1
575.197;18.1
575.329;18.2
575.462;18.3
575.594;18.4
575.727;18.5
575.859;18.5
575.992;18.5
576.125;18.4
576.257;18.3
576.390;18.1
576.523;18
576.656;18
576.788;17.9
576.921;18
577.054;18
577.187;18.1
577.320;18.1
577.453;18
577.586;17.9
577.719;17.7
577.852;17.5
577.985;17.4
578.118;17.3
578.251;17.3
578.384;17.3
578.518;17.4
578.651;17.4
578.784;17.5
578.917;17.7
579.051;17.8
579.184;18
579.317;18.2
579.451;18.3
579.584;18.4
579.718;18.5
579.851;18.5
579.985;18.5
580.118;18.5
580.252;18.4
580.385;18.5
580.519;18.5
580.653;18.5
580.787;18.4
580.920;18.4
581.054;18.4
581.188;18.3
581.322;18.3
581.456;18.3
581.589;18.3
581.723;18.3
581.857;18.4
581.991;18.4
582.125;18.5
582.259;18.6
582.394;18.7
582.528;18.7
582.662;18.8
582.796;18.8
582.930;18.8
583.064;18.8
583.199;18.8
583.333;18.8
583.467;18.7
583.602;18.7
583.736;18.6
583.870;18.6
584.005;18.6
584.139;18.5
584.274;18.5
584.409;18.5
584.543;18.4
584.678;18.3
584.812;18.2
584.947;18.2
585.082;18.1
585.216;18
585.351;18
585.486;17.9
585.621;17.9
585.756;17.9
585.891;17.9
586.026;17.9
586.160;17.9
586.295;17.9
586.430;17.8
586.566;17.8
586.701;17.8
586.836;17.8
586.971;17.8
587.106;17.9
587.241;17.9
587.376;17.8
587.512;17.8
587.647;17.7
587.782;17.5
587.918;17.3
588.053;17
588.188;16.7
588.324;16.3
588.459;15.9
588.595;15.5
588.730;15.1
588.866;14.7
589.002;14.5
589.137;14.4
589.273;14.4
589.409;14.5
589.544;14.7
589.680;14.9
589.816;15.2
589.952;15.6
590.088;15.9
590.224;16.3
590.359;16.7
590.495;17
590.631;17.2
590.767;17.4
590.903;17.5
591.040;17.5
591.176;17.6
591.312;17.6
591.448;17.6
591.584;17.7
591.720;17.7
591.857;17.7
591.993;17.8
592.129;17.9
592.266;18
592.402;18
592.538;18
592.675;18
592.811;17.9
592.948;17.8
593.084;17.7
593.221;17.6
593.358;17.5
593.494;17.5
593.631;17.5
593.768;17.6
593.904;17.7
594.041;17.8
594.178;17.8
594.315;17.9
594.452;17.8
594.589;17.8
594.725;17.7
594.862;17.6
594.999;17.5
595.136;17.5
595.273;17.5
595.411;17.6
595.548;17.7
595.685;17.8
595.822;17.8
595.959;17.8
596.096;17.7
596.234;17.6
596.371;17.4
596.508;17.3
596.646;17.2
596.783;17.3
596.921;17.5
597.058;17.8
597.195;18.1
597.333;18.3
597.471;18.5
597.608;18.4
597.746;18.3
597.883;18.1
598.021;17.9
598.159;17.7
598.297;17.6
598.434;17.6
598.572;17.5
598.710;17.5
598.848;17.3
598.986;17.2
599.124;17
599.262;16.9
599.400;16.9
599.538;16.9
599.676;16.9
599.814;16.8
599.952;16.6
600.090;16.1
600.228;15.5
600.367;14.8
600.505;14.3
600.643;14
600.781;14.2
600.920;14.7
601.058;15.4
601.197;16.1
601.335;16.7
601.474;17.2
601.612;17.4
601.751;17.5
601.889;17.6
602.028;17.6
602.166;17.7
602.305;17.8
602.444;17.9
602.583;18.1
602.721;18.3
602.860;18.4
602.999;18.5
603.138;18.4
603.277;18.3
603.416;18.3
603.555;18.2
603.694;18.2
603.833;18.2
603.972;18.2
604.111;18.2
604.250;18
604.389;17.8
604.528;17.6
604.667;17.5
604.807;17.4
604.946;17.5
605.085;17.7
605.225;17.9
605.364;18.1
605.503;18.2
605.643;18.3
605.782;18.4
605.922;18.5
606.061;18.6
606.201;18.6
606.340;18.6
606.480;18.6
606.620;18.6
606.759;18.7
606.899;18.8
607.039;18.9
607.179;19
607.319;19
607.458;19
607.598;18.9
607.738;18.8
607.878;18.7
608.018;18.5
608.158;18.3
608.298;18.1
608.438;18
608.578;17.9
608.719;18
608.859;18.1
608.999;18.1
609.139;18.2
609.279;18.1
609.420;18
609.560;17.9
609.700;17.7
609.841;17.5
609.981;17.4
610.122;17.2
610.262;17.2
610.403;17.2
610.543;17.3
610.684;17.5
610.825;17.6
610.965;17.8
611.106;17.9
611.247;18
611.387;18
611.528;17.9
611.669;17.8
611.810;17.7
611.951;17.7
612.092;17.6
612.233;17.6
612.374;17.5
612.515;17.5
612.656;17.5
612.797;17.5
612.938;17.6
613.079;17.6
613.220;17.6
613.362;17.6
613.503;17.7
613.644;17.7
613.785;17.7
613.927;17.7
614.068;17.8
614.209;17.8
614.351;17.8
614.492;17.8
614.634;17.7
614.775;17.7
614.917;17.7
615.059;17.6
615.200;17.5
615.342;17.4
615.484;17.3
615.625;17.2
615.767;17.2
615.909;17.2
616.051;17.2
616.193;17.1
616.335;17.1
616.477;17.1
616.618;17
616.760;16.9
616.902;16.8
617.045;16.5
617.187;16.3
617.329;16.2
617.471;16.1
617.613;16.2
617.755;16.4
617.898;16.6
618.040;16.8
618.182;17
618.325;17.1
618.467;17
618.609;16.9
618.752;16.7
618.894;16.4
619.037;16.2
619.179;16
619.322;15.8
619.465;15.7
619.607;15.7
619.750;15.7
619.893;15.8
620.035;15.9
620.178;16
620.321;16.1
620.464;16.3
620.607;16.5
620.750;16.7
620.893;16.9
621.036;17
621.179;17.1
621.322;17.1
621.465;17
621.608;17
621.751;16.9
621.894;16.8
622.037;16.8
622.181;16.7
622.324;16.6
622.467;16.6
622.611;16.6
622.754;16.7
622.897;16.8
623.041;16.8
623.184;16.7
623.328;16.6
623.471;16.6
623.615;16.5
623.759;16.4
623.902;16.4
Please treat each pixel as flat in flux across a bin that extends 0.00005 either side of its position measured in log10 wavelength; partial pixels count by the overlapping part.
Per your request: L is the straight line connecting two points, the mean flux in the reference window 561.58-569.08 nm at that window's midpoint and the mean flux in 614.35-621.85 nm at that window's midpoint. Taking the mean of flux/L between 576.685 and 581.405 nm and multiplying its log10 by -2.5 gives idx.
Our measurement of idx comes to -0.04 mag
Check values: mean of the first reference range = 17.6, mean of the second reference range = 16.8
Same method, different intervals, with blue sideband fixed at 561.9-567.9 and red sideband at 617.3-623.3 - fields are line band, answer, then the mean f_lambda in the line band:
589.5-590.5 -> 0.09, 15.7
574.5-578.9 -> -0.04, 17.9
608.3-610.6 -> -0.06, 17.8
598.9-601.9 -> 0.05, 16.2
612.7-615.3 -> -0.06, 17.7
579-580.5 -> -0.06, 18.3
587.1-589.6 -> 0.06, 16.2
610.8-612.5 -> -0.07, 17.8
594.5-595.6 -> -0.04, 17.6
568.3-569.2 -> -0.02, 17.8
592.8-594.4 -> -0.04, 17.7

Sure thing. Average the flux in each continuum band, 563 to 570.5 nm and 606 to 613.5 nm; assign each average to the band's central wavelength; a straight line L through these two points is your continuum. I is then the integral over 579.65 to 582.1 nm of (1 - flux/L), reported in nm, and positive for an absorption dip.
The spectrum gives -0.09 nm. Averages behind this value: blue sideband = 17.6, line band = 18.4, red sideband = 18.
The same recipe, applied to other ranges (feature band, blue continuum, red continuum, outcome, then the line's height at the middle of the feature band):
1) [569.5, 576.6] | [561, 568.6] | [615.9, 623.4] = -0.25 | 17.4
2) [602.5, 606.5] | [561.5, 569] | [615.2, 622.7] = -0.30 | 16.9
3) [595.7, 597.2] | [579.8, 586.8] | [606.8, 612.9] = 0.05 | 18.2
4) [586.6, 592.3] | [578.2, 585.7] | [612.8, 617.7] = 0.43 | 18.1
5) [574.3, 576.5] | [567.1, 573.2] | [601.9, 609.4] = -0.04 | 17.9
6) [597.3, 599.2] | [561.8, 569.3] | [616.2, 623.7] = -0.09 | 17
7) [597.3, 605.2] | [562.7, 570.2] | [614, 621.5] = -0.10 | 17.1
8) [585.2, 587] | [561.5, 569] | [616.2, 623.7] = -0.07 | 17.2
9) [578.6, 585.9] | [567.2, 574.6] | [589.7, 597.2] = -0.27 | 17.7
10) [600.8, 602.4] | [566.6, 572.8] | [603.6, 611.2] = 0.11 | 18.1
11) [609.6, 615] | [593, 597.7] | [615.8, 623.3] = -0.23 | 16.9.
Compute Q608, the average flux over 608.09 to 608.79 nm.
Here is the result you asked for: 18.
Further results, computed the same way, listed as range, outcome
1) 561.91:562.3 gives 17.6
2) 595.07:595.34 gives 17.5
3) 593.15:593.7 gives 17.5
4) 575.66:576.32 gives 18.4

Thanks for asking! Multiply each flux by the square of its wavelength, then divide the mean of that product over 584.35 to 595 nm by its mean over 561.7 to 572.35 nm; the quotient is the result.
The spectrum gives 1.06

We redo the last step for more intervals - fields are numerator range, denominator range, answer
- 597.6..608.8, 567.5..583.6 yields 1.07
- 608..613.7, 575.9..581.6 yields 1.09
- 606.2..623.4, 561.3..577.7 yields 1.13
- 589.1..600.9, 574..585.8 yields 0.99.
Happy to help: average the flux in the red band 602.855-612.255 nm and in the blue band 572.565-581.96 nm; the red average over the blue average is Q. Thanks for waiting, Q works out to 1.00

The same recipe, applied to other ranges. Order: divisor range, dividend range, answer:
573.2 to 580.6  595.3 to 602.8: 0.95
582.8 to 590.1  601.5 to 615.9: 1.04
